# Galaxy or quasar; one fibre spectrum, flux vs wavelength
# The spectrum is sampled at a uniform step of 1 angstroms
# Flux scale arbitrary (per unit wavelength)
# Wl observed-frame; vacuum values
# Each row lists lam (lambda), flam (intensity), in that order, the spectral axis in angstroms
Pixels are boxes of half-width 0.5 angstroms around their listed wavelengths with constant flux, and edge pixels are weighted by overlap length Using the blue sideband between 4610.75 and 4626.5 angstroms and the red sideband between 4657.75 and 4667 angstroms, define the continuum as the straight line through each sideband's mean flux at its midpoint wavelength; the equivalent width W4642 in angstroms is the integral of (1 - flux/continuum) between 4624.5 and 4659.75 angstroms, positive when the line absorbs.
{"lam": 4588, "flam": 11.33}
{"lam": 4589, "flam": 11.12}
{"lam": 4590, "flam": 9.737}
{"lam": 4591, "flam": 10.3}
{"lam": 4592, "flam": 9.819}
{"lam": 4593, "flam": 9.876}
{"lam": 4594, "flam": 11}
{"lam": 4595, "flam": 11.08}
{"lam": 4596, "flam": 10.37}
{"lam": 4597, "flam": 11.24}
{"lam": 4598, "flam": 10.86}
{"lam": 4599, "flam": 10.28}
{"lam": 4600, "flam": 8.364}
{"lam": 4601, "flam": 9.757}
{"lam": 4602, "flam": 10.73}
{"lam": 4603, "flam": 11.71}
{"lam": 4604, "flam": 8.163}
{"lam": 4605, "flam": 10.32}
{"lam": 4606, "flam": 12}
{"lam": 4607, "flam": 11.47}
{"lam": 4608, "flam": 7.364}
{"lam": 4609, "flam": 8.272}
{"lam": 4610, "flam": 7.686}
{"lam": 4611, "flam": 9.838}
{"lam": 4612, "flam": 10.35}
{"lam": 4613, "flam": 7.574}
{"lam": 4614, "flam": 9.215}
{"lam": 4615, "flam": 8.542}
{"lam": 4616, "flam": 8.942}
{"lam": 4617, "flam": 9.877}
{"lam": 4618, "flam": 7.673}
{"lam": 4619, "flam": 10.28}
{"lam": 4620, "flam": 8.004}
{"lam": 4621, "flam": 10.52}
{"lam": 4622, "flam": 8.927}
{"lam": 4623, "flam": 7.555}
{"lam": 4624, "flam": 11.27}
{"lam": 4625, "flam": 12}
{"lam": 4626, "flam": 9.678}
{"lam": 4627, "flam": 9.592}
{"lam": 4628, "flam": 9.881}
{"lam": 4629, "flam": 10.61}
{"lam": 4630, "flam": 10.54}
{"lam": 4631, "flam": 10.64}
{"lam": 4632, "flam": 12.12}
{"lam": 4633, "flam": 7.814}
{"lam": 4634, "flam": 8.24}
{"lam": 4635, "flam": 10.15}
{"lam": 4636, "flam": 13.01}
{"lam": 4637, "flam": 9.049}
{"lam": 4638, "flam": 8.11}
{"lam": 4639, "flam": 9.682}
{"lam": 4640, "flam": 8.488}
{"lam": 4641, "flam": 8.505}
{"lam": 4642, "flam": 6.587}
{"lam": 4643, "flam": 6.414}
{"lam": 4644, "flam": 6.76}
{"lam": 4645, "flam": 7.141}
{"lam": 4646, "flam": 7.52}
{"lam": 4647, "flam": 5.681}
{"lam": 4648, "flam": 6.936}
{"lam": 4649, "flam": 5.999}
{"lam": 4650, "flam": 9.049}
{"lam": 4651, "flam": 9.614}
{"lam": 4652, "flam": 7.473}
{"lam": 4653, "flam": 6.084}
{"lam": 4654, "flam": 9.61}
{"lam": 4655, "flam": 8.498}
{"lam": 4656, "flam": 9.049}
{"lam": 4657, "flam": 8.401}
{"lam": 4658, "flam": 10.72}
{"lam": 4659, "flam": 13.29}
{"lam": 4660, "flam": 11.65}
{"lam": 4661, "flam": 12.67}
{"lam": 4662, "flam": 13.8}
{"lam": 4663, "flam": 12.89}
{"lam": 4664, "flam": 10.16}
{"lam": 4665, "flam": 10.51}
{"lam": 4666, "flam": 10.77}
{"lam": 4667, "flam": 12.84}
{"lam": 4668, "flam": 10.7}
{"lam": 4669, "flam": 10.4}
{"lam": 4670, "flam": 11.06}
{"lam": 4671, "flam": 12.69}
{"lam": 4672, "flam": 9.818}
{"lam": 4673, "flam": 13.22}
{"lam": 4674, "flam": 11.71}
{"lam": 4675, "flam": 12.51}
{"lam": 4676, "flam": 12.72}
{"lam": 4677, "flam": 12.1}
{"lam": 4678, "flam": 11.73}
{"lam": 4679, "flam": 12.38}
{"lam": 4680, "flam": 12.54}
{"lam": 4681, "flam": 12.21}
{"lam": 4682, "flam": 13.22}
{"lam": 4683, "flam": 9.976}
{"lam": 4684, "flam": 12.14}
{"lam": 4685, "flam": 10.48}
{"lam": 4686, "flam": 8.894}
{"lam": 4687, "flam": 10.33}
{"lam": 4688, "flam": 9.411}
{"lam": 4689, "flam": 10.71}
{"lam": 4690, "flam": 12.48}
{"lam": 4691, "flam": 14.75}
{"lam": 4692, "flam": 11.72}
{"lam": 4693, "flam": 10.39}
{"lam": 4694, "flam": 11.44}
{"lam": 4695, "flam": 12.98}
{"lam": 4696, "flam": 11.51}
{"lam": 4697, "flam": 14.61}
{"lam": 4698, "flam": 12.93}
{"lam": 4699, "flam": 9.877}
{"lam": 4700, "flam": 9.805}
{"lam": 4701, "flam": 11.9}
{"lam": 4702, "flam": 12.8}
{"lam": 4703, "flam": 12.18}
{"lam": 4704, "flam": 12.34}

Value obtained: 5.7 angstroms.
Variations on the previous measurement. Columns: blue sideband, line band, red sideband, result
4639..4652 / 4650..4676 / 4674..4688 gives -3.6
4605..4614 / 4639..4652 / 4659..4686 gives 3.9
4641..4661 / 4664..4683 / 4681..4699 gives -2.8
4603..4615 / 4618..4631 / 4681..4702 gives -0.1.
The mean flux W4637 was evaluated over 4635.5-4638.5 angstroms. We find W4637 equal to 10.1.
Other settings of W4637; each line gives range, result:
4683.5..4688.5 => 10.3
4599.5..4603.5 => 10.1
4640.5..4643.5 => 7.17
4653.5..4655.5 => 9.05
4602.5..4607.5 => 10.7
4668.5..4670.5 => 10.7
